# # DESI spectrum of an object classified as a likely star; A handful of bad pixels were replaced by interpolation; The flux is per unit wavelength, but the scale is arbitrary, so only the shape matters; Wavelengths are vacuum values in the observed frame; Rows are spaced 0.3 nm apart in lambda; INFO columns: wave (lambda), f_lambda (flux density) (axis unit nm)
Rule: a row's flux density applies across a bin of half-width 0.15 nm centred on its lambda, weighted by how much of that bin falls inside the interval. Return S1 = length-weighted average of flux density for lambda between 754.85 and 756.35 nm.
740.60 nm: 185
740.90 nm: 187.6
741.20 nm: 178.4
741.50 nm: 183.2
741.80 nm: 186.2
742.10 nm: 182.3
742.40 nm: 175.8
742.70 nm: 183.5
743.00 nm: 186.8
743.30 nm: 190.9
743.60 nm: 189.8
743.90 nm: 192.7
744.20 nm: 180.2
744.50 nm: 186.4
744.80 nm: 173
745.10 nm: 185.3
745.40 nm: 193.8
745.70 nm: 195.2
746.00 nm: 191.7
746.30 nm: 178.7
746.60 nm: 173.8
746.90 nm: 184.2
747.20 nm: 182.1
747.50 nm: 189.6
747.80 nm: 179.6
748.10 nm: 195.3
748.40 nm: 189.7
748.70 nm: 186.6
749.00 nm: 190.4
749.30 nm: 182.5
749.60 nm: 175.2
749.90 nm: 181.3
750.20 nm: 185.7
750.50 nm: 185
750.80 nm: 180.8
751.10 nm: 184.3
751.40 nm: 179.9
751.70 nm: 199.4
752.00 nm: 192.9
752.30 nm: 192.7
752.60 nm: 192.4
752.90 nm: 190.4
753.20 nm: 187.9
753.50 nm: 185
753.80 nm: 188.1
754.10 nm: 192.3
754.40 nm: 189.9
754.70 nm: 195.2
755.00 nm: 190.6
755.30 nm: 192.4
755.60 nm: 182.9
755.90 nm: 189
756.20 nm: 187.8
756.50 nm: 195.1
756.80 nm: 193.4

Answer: 189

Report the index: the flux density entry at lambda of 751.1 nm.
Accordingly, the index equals 184.3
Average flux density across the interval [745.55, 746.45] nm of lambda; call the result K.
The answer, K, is 189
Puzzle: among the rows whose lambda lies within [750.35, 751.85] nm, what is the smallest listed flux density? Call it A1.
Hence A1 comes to 179.9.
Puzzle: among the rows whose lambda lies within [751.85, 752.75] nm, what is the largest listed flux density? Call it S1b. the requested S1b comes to 192.9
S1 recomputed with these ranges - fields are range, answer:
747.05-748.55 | 187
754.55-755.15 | 193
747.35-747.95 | 185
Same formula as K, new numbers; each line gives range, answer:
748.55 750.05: 183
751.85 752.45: 193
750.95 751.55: 182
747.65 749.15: 188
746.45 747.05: 179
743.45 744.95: 184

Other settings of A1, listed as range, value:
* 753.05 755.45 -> 185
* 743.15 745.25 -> 173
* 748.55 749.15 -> 186.6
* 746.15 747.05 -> 173.8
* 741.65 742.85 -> 175.8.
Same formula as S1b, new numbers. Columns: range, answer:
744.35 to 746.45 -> 195.2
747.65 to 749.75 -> 195.3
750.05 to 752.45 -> 199.4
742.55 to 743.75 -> 190.9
